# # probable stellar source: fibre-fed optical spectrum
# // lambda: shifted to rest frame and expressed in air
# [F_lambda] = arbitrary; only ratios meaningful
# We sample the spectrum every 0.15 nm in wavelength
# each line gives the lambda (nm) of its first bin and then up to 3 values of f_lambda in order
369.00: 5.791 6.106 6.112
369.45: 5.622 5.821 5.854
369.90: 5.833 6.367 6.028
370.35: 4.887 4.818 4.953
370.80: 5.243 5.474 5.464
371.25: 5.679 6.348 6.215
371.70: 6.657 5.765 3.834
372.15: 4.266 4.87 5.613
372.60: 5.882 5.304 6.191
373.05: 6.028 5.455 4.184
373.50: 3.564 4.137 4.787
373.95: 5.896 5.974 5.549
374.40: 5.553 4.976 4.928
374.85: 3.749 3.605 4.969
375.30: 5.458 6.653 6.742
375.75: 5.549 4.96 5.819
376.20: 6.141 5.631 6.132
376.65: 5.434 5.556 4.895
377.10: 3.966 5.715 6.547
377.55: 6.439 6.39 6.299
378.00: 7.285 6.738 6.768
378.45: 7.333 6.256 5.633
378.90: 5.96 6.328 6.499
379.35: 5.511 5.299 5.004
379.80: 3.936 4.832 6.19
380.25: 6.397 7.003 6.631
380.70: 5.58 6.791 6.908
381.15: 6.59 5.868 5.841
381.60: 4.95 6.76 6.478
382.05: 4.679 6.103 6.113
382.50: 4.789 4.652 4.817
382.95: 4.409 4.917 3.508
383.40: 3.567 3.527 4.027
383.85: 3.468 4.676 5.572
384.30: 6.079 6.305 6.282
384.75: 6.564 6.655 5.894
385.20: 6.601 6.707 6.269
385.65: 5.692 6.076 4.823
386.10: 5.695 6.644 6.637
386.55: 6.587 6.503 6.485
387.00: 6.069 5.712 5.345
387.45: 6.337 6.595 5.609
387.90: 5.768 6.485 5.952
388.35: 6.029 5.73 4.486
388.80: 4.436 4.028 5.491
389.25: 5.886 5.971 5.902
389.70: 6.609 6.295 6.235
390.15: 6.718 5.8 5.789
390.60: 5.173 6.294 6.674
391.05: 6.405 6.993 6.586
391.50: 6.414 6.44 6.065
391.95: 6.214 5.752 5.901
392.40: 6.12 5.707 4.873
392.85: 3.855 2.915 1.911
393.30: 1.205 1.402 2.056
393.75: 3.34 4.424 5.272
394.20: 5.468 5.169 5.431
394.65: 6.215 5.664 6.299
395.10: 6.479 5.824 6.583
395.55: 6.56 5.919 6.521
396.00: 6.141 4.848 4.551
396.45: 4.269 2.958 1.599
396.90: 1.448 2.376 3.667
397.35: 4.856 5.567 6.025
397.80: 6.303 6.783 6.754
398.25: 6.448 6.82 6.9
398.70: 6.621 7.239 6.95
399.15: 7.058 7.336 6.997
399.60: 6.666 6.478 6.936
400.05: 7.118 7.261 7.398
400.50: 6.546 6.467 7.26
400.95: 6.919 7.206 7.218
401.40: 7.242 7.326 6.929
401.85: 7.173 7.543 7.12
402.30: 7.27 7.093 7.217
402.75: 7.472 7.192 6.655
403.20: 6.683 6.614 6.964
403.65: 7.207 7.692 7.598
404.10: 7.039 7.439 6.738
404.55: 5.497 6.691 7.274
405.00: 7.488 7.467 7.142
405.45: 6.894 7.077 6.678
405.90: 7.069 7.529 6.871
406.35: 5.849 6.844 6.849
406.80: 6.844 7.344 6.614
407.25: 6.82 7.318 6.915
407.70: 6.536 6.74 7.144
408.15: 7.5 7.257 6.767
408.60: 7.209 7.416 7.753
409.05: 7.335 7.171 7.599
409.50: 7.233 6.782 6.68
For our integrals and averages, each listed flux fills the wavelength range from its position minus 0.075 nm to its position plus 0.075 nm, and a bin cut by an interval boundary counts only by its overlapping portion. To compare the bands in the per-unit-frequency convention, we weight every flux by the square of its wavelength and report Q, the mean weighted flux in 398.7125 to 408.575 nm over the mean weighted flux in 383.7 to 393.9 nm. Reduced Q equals 1.36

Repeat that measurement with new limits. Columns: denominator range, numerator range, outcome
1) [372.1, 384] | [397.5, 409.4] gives 1.45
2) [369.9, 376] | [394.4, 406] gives 1.39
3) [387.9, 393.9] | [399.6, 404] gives 1.42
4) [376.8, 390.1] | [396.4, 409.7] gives 1.28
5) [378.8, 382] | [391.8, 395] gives 0.82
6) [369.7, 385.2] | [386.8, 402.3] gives 1.14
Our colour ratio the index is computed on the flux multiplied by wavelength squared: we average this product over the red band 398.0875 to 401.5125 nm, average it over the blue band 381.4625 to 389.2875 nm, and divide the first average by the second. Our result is 1.34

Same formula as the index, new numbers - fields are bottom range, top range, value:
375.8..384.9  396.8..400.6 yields 1.20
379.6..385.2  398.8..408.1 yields 1.42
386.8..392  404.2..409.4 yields 1.28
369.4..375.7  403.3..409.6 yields 1.57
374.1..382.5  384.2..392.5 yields 1.10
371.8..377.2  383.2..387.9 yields 1.16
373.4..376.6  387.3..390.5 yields 1.18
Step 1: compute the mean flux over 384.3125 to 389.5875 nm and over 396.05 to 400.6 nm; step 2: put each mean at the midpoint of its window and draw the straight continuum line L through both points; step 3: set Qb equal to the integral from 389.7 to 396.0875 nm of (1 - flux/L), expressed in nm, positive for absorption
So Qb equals 0.47 nm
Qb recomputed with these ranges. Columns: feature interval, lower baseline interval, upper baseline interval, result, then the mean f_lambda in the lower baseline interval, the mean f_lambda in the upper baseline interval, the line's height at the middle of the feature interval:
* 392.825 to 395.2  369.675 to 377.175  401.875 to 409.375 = 0.82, 5.36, 7.06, 6.44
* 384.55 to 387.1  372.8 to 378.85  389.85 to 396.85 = -0.41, 5.6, 5.19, 5.37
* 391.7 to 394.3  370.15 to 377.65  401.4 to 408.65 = 0.85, 5.37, 7.03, 6.39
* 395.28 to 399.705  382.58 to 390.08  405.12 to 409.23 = 0.53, 5.61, 7.03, 6.37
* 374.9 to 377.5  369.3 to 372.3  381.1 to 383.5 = -0.06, 5.53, 5.22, 5.39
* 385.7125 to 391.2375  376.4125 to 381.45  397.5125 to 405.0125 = 0.41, 6.02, 6.96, 6.42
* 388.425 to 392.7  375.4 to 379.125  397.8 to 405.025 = 0.43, 6.04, 7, 6.57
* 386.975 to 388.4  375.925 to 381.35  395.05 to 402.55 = 0.02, 6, 6.19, 6.09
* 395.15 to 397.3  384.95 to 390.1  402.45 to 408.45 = 0.63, 5.94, 6.99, 6.45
